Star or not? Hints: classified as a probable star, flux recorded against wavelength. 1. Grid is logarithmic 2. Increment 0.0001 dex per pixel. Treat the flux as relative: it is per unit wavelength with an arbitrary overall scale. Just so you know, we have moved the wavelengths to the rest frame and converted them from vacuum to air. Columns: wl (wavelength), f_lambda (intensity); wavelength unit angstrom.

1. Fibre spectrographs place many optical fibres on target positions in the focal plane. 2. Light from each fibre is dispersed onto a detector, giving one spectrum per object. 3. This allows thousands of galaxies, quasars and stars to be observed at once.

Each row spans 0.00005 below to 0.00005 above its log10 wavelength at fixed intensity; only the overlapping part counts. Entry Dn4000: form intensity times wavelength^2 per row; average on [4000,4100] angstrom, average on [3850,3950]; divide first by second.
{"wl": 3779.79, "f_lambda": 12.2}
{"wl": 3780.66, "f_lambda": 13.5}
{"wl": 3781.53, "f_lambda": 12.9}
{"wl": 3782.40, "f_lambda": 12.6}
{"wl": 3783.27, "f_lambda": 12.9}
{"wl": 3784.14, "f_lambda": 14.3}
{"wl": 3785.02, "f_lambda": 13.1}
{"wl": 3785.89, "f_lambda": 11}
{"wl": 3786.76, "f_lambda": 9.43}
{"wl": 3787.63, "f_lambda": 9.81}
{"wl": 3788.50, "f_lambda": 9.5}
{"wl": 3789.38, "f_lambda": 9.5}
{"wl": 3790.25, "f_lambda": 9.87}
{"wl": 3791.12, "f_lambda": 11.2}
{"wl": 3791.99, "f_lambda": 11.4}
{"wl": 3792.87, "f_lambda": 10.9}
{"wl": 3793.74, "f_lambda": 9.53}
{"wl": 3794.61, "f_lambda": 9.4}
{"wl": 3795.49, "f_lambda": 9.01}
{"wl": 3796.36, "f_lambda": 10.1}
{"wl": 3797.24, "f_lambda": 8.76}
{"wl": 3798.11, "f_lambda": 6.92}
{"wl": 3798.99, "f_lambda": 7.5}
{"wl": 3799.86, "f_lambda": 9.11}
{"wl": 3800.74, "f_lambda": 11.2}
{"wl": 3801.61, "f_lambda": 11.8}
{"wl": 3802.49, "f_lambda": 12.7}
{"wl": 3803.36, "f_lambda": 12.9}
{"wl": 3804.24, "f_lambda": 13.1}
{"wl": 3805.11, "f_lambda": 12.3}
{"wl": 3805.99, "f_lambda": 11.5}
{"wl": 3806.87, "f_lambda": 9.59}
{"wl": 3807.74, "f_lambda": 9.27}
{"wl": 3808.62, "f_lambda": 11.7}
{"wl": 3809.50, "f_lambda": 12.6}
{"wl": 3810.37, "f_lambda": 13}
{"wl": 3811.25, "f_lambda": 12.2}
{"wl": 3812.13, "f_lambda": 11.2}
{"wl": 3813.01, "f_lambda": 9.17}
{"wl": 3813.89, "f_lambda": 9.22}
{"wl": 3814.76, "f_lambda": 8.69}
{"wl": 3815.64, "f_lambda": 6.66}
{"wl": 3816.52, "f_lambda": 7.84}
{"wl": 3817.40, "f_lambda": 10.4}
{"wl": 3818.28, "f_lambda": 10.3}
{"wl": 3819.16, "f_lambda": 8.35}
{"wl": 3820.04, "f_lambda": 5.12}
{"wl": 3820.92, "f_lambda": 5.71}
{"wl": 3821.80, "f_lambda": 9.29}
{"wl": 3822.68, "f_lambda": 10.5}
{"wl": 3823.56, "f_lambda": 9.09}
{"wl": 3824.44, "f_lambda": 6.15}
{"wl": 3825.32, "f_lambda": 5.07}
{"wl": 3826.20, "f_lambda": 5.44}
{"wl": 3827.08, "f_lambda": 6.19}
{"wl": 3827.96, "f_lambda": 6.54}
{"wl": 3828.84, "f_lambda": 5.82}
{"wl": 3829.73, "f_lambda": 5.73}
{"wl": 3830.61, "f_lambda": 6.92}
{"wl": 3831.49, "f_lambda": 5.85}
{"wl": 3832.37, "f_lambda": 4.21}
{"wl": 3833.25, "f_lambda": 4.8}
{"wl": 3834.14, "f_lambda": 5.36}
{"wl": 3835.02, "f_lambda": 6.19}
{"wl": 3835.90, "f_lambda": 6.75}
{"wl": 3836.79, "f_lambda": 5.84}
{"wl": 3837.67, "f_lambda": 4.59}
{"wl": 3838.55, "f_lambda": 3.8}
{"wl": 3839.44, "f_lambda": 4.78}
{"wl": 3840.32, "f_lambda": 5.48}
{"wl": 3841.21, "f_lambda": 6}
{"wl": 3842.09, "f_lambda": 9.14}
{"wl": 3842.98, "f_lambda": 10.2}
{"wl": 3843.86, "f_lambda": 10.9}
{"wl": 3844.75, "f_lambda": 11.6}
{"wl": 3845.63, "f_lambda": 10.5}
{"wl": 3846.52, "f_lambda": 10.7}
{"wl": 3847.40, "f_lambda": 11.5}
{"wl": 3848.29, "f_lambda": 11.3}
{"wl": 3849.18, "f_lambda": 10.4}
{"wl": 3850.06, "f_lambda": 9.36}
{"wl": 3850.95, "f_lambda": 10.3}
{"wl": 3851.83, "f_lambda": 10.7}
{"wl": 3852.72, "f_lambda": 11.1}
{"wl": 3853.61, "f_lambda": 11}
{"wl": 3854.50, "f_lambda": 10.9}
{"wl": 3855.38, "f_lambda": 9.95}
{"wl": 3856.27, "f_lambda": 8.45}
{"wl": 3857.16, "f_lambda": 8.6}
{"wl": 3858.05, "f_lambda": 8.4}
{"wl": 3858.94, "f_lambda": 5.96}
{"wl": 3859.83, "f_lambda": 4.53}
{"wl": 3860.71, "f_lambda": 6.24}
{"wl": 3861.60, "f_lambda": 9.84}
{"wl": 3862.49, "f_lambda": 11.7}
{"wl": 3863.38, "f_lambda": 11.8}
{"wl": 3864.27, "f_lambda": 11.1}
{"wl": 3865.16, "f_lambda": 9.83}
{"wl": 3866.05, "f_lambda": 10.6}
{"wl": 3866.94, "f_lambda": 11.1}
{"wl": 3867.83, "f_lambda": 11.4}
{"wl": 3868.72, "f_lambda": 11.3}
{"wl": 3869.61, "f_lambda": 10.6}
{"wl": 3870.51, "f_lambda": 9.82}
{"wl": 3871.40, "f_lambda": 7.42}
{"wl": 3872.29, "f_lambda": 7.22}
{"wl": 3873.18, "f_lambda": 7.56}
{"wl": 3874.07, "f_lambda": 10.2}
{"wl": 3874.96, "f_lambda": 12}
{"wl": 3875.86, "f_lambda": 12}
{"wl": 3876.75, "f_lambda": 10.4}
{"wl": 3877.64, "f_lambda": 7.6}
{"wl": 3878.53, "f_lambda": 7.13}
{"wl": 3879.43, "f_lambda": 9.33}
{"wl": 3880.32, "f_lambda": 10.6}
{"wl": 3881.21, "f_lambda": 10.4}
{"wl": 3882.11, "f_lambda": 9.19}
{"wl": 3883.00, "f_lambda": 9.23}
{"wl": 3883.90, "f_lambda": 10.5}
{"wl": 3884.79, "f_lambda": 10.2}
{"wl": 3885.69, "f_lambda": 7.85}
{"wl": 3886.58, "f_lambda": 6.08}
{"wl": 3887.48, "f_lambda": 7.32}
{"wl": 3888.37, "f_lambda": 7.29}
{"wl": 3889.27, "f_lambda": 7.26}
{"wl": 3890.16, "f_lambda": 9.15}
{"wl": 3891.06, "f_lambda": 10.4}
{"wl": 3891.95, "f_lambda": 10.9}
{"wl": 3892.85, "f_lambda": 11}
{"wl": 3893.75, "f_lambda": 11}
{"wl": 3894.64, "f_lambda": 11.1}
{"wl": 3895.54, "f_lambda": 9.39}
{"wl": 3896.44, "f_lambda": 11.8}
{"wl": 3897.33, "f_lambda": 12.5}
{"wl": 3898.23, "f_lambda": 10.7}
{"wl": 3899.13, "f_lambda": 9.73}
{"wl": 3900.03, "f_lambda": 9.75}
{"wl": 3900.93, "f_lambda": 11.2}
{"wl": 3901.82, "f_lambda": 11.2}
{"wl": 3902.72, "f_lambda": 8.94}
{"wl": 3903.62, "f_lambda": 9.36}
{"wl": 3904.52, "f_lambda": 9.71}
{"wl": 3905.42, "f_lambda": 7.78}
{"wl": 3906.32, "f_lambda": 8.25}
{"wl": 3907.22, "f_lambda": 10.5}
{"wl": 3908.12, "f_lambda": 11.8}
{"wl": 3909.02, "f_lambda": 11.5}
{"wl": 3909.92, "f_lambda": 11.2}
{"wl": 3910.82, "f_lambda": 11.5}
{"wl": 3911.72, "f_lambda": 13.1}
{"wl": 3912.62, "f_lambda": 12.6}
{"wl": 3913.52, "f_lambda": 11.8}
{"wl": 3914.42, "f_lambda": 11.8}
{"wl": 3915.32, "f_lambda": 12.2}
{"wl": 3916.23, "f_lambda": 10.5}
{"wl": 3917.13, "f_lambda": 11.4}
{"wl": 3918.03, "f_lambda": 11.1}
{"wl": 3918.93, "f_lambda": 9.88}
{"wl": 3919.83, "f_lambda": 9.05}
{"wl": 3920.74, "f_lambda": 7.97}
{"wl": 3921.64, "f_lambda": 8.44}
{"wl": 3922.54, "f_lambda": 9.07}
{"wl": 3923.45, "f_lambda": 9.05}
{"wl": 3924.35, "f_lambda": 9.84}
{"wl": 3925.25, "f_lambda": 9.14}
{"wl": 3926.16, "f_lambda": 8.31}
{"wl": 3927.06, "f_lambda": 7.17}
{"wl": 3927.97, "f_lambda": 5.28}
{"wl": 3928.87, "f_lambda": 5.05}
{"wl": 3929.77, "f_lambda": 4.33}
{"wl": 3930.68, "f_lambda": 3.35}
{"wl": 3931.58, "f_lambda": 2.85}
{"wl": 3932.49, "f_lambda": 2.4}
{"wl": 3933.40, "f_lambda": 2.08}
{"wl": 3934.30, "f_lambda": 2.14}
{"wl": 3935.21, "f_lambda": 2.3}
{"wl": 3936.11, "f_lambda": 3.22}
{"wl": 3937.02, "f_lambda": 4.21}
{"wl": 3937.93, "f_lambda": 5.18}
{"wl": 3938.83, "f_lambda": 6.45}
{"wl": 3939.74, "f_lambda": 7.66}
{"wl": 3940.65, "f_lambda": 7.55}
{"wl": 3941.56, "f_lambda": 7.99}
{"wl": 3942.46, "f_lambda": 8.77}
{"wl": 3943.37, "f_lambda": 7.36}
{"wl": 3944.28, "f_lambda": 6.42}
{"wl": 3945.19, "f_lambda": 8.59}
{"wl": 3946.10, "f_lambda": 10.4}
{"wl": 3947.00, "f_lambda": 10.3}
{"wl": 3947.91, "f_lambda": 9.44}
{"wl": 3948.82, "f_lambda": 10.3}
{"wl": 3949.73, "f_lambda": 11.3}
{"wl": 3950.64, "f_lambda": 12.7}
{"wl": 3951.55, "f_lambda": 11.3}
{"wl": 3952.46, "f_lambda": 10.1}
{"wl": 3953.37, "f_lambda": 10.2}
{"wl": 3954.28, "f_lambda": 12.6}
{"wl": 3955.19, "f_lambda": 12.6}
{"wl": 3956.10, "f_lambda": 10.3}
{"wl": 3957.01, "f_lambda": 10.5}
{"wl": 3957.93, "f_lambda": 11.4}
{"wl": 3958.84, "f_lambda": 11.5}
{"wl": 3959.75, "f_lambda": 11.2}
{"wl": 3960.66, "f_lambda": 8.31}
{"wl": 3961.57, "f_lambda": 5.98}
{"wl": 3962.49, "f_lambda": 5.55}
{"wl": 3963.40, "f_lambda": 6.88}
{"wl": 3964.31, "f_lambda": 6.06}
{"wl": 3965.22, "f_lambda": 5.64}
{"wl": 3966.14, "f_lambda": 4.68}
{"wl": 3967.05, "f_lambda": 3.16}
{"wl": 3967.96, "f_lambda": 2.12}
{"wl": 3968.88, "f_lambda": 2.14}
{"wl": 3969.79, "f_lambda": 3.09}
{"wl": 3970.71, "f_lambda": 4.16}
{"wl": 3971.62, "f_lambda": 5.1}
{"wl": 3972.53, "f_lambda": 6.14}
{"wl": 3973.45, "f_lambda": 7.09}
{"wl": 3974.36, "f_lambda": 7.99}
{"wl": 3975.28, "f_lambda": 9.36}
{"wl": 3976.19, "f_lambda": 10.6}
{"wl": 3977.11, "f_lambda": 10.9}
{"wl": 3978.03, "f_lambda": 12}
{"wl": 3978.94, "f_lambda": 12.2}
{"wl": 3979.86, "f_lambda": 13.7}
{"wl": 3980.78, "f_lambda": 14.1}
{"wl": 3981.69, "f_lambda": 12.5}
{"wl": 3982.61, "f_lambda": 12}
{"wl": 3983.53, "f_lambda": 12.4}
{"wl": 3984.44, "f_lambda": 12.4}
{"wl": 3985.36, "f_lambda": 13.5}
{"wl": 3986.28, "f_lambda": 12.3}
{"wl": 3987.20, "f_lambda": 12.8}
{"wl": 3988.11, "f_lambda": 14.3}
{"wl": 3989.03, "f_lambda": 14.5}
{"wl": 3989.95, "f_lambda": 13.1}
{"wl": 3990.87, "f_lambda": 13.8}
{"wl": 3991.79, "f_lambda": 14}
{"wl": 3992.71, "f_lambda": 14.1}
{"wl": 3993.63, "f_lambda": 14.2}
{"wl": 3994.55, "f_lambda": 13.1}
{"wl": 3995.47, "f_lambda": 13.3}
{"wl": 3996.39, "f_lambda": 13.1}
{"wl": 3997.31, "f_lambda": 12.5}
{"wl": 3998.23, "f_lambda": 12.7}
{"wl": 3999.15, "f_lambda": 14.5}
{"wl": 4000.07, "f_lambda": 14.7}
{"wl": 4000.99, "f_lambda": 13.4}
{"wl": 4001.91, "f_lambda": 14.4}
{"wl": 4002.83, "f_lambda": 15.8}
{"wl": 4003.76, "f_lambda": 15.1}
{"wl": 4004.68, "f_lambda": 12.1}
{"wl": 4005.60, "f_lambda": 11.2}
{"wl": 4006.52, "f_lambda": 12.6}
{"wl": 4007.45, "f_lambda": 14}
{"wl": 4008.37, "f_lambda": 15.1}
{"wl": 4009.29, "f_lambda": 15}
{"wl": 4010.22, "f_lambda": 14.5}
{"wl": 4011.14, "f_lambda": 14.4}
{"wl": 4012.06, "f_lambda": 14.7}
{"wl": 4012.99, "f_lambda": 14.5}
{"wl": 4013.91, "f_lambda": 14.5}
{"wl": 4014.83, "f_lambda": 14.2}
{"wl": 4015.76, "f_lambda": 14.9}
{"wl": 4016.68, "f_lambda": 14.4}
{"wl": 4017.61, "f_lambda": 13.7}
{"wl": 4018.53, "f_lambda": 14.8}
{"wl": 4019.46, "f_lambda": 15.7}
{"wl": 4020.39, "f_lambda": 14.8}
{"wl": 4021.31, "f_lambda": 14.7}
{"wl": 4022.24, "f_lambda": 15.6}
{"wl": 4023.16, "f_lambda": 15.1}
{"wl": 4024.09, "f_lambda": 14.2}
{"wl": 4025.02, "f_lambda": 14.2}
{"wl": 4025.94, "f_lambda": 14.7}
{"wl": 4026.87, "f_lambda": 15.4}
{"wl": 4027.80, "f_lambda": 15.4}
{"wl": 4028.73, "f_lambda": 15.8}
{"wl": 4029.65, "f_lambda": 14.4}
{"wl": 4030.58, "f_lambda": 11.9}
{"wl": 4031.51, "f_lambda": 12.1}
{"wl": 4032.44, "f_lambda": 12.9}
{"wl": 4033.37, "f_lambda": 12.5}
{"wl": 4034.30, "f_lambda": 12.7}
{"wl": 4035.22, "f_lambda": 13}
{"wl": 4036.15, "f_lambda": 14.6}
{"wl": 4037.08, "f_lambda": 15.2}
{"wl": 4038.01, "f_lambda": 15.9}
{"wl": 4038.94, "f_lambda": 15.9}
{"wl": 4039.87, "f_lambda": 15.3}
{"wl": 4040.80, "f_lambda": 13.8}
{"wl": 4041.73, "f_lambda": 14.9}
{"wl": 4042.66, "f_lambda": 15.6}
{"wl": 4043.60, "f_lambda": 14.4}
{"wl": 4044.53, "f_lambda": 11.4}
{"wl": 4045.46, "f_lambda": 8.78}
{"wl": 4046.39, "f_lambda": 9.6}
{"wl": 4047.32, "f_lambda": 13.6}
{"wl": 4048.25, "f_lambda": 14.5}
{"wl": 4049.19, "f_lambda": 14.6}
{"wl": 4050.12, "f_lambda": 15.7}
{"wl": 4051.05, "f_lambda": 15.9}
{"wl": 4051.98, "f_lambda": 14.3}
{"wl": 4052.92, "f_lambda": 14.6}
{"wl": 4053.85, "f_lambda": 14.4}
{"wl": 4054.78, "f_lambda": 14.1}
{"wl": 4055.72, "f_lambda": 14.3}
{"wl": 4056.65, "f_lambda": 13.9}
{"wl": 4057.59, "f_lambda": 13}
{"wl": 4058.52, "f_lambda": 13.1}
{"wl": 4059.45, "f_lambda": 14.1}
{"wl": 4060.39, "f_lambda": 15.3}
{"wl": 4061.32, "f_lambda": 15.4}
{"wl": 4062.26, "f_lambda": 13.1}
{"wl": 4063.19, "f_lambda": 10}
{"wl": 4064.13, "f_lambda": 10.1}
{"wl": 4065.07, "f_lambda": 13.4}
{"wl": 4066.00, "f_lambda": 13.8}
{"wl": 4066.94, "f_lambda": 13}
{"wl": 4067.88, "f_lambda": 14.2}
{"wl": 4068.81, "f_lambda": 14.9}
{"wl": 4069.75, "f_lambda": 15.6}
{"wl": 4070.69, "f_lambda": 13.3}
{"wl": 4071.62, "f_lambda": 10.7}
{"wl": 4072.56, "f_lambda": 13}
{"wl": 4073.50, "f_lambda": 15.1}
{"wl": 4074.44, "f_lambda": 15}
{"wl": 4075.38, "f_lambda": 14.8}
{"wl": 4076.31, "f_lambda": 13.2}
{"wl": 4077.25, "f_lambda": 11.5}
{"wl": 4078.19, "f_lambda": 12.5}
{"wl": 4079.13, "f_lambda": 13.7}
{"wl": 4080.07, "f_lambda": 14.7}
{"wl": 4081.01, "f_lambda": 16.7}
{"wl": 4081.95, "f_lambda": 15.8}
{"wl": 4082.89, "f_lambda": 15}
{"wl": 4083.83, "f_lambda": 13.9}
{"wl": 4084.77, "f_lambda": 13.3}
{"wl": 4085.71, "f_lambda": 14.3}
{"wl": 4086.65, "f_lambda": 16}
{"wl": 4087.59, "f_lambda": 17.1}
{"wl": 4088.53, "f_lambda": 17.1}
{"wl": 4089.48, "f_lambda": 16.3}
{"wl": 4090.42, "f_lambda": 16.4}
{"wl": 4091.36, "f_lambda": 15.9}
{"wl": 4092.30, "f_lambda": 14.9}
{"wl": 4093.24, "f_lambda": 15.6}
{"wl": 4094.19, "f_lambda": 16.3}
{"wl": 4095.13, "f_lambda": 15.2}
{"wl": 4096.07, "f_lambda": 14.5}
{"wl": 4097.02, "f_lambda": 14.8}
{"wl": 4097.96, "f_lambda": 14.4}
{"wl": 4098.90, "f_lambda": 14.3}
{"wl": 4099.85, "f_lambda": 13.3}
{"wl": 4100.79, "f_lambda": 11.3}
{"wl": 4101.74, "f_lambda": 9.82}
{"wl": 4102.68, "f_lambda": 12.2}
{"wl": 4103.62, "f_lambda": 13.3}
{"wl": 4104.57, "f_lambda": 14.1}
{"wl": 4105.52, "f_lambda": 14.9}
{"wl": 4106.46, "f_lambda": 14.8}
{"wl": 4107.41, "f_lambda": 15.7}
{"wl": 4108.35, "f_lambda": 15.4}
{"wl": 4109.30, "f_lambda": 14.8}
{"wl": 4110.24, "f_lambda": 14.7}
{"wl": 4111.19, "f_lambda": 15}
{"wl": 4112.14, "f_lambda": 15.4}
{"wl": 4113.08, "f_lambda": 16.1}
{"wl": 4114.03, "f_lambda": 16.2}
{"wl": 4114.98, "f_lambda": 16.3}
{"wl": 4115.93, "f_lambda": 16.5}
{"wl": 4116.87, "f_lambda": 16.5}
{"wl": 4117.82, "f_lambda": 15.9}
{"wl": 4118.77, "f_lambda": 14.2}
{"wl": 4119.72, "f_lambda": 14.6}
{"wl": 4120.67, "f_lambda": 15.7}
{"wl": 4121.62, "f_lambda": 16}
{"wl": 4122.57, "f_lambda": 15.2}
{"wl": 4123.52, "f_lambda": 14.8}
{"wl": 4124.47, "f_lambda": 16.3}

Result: 1.71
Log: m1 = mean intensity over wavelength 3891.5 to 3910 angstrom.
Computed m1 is 10.4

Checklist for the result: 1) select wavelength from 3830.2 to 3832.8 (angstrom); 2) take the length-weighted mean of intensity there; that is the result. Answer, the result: 5.66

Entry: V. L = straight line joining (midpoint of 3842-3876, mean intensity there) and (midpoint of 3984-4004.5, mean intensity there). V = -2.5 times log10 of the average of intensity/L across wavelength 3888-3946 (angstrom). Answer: 0.31 mag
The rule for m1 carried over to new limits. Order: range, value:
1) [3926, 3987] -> 8.04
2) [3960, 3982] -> 7.48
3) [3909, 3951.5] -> 8.17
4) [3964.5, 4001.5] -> 10.7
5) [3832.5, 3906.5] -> 9.2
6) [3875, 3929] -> 9.8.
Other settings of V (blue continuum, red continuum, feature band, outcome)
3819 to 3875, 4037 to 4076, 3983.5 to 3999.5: -0.11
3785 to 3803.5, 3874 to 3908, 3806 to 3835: 0.23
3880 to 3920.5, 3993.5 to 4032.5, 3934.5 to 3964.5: 0.36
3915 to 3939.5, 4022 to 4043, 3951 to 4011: -0.02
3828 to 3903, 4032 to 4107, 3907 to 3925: -0.05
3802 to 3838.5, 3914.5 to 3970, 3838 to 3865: -0.13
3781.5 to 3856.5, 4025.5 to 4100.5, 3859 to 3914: 0.07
